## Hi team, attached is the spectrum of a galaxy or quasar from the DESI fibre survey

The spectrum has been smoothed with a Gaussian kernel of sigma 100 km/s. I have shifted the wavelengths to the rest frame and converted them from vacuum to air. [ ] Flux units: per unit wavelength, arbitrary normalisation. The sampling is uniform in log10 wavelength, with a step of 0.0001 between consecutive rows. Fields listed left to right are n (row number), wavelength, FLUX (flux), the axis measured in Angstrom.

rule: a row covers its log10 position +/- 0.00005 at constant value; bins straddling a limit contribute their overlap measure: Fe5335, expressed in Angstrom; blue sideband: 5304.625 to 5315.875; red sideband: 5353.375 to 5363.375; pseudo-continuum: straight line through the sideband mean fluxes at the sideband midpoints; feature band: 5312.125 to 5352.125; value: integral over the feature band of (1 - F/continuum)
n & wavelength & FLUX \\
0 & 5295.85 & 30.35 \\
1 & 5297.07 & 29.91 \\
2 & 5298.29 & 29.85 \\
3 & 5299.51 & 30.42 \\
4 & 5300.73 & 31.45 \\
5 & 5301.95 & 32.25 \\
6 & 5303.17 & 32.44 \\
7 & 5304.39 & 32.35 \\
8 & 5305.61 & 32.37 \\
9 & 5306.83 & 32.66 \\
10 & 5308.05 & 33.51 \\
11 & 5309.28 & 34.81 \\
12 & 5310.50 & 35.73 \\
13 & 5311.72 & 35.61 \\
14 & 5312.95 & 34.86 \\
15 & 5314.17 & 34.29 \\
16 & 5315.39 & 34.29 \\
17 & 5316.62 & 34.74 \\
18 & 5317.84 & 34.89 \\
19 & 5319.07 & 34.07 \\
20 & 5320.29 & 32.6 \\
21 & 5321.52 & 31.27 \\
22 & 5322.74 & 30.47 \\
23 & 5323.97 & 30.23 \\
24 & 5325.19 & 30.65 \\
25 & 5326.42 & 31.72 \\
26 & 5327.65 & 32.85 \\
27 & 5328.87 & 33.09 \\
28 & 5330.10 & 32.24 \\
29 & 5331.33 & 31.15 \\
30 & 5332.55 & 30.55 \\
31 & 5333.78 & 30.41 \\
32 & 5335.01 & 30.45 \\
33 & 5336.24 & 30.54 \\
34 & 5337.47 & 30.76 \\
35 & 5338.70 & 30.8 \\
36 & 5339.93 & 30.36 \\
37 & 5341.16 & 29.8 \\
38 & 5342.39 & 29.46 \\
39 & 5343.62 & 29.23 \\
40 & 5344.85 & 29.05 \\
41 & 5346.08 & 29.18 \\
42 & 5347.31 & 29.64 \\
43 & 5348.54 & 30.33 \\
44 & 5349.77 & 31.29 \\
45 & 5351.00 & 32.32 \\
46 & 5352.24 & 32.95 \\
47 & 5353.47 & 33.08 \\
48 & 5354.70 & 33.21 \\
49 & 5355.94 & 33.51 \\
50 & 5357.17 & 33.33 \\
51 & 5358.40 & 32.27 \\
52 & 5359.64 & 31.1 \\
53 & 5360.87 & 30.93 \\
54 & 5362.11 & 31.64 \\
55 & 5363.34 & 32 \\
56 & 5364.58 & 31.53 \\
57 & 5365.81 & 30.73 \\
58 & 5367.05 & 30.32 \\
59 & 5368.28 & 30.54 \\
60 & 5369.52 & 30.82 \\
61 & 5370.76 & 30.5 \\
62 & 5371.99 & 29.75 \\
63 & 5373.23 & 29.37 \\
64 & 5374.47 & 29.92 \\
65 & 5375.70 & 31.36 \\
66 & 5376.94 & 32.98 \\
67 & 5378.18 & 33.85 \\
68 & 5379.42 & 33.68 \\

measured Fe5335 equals 2.2 Angstrom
